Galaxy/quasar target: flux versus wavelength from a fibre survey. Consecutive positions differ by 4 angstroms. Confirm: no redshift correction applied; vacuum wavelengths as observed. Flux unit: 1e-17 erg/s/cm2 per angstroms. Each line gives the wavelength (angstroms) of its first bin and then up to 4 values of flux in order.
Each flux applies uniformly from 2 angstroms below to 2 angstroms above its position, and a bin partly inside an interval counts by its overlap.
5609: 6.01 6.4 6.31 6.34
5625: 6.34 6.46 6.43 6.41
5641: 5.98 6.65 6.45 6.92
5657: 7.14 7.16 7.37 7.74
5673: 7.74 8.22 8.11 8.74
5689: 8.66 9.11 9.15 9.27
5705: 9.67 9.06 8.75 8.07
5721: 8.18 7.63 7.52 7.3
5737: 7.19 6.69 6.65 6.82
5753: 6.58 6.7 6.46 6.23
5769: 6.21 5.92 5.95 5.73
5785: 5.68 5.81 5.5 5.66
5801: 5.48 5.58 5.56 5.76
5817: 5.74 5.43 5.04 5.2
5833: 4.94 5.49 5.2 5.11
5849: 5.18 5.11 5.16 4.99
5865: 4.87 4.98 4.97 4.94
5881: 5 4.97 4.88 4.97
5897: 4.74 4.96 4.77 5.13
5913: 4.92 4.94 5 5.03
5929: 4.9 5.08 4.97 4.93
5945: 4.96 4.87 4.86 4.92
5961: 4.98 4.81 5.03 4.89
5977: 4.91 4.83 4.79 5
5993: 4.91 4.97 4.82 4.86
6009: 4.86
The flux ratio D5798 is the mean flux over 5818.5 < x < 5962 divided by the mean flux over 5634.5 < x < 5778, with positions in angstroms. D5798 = 0.7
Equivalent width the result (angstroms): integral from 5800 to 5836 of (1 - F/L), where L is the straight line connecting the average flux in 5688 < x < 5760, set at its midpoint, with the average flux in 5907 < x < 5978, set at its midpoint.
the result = 6.7 angstroms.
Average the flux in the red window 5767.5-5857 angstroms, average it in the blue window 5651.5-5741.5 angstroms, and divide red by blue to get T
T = 0.7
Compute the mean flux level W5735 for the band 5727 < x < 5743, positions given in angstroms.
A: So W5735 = 7.18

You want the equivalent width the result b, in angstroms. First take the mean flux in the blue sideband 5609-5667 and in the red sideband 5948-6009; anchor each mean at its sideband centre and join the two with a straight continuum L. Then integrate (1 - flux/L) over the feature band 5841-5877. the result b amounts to 2.87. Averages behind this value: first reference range 6.58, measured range 5.05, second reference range 4.9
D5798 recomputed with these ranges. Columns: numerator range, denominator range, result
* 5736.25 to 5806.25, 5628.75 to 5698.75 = 0.82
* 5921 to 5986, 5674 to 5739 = 0.59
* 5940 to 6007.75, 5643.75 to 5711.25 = 0.61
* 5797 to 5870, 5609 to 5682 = 0.77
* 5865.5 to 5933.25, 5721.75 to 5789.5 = 0.75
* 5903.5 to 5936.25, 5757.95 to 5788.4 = 0.82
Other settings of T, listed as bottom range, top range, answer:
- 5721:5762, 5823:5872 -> 0.73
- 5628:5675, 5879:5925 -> 0.72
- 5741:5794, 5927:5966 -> 0.79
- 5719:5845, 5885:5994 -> 0.81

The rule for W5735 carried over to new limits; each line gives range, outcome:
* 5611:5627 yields 6.35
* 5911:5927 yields 4.97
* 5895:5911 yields 4.9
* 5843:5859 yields 5.14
